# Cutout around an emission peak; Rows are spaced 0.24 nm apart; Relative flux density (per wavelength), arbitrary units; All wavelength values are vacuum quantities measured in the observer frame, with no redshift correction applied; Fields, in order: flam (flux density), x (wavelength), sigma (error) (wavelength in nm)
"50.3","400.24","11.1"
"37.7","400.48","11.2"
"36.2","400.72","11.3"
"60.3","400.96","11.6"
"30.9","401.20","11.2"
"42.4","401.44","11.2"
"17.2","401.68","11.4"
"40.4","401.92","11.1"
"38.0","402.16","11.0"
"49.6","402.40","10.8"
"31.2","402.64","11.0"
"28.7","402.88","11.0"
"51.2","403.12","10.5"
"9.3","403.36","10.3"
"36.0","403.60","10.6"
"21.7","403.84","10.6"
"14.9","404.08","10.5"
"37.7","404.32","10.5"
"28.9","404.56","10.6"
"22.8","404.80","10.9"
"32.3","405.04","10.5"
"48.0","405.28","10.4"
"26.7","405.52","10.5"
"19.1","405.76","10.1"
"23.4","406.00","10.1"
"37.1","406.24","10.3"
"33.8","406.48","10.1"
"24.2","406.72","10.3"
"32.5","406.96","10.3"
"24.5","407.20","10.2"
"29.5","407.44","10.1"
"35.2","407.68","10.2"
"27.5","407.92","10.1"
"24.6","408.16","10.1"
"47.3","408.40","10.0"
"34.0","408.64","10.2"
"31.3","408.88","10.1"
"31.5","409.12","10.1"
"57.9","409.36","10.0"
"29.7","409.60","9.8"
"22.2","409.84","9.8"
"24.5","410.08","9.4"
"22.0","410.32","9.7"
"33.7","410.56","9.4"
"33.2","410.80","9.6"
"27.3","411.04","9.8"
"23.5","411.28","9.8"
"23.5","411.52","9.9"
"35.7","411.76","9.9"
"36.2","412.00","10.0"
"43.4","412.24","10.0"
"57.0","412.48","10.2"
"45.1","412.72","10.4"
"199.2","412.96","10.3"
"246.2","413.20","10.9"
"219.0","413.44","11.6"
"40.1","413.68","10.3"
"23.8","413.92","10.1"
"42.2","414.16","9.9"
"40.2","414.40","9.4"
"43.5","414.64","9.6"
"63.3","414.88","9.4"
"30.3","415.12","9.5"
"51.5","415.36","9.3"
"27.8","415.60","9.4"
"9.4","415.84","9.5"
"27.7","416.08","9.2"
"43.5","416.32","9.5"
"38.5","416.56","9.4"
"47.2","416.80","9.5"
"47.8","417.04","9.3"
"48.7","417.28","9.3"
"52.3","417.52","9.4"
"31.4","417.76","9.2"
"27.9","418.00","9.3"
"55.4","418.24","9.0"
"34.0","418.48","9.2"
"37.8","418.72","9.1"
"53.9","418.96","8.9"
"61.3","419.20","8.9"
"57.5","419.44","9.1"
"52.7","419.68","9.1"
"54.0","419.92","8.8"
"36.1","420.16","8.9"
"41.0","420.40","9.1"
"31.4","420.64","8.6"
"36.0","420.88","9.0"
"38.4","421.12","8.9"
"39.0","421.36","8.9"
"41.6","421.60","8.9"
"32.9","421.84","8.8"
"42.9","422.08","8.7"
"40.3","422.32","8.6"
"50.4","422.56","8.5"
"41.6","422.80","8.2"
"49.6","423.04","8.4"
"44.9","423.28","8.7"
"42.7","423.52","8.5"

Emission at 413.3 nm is [O II] 3727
